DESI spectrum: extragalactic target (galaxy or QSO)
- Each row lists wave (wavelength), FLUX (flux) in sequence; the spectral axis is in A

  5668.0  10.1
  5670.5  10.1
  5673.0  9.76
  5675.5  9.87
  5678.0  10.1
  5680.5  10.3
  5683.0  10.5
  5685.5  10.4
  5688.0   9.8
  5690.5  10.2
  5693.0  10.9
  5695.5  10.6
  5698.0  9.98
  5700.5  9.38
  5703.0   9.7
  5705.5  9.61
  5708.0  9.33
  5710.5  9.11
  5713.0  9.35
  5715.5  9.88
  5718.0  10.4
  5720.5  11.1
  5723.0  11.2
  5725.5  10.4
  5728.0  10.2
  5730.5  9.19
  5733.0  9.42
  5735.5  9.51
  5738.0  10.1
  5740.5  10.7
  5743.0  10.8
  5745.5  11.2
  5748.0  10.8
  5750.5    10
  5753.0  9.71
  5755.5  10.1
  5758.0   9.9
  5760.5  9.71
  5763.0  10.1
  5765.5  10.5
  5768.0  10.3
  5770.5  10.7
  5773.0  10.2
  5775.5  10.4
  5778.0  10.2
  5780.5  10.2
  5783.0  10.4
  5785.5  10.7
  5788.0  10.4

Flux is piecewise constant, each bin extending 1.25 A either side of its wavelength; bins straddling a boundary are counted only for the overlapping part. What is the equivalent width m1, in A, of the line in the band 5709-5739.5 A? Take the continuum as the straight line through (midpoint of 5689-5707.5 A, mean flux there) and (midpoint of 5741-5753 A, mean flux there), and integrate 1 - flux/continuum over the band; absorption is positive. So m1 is 1.0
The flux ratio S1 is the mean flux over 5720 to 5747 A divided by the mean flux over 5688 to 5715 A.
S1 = 1.05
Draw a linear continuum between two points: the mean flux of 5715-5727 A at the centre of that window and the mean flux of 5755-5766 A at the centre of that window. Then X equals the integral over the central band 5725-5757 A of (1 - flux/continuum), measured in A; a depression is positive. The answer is 0.52 A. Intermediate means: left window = 10.6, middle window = 10.2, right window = 10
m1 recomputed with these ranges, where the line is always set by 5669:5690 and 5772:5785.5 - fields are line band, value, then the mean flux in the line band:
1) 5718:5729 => -0.5 A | 10.7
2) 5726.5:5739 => 0.7 A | 9.69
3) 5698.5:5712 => 0.9 A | 9.46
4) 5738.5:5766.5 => -0.1 A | 10.3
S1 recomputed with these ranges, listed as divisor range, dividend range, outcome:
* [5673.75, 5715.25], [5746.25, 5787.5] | 1.03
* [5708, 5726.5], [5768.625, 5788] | 1.02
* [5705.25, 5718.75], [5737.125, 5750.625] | 1.11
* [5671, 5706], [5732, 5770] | 1.01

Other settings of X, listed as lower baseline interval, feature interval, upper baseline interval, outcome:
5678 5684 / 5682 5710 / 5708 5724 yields 0.61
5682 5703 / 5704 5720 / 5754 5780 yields 0.80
